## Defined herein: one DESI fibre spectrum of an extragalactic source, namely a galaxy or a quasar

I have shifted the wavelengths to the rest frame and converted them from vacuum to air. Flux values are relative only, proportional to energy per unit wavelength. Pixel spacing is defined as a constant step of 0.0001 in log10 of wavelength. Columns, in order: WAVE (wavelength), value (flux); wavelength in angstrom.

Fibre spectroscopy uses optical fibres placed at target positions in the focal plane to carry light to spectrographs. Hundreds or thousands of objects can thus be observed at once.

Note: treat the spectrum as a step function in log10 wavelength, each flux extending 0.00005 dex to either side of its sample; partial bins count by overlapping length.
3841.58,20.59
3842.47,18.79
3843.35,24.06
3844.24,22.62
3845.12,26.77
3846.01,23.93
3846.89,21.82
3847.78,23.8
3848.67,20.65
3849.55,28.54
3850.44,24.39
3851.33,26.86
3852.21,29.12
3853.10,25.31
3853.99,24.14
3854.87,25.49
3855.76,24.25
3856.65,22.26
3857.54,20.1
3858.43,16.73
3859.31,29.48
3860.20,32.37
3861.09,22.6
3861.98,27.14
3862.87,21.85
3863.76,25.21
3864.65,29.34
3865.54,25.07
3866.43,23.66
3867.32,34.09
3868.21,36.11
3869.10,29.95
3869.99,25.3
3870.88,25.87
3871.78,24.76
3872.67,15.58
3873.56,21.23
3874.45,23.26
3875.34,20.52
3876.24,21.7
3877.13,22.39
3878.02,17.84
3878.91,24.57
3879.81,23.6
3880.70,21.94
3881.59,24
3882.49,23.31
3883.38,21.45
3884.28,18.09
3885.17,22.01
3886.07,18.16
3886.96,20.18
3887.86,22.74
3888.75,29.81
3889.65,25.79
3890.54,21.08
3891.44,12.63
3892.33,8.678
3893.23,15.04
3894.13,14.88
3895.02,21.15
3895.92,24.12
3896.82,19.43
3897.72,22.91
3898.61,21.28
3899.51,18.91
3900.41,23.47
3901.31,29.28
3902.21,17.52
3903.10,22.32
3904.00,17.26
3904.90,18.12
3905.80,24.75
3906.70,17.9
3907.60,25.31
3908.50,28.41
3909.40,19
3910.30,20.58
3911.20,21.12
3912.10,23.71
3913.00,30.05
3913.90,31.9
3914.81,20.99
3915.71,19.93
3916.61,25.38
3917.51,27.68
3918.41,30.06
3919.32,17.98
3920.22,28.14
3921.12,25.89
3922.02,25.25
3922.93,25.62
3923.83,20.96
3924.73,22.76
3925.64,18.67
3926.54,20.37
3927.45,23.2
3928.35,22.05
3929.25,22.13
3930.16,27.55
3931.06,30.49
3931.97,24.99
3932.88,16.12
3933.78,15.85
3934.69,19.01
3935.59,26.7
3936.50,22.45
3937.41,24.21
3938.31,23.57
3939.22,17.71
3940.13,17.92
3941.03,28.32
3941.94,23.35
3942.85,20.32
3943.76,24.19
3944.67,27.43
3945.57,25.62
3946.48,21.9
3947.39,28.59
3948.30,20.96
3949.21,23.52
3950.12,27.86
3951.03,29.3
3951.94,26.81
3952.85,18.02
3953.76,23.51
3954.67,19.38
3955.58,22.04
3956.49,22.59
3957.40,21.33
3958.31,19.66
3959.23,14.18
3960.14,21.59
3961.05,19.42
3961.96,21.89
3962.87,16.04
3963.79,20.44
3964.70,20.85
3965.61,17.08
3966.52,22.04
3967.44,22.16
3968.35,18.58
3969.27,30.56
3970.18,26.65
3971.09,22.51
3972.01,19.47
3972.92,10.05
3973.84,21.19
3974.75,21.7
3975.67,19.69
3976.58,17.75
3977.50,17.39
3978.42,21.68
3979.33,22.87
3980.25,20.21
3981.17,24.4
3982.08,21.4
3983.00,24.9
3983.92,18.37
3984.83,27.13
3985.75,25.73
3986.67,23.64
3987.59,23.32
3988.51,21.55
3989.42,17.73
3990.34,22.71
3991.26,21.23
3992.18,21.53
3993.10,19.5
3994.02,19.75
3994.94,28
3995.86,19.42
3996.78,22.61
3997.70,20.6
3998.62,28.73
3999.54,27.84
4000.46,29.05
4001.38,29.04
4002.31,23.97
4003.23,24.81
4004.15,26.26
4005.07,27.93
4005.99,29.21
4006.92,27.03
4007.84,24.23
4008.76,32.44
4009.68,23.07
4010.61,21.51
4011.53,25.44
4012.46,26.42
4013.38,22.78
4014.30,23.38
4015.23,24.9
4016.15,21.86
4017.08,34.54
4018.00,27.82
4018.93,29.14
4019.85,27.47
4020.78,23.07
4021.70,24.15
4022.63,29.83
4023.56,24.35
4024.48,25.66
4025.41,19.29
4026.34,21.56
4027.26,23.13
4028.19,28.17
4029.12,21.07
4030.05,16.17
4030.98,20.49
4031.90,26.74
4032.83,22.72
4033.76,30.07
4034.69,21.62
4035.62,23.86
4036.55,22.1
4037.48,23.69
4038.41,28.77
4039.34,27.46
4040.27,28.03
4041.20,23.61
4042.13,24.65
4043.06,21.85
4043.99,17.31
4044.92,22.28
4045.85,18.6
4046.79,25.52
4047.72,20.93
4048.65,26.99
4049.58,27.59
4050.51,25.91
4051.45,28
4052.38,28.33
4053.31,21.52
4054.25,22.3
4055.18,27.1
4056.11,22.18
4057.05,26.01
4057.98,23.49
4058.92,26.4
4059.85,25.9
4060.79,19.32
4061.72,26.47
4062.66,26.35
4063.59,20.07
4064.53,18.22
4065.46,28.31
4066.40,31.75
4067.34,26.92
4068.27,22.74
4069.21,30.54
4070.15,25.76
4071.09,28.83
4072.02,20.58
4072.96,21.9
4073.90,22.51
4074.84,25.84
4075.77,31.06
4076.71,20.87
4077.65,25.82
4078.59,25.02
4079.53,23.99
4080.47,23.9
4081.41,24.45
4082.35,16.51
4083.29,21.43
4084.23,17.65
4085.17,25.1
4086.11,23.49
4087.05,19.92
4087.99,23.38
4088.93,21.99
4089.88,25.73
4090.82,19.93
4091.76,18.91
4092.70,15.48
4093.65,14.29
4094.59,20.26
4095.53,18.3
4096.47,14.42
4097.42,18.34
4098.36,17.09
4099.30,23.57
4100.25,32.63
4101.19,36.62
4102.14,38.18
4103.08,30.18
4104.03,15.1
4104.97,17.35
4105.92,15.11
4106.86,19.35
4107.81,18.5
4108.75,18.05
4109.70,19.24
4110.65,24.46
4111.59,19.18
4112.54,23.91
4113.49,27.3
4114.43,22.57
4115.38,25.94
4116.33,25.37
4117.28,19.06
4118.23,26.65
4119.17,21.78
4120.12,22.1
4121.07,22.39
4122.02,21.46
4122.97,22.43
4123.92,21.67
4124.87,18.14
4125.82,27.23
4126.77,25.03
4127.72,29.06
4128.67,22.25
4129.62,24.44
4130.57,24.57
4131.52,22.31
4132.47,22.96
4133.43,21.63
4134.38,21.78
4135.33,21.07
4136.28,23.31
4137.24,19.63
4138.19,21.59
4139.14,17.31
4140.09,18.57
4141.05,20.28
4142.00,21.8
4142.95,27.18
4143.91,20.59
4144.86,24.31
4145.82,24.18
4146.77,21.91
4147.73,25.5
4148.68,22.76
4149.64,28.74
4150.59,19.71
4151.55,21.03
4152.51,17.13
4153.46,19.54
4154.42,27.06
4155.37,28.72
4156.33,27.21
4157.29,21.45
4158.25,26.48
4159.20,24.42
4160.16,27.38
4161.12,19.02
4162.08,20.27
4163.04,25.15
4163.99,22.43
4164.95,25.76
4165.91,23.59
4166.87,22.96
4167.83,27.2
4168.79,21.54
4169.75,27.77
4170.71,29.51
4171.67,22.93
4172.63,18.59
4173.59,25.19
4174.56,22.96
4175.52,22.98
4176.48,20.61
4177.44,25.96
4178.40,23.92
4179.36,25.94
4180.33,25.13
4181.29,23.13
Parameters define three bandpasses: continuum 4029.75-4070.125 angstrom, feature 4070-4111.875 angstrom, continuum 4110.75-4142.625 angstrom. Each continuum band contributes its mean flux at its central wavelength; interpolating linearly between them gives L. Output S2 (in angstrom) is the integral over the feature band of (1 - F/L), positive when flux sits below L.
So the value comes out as 2.3 angstrom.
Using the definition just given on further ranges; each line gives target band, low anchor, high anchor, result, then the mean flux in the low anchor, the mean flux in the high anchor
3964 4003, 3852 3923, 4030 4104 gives 2.09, 23.2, 23.8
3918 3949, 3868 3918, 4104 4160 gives -1.42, 22.2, 22.5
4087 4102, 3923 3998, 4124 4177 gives 0.74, 22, 23.2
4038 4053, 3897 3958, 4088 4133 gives -1.36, 23.1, 22.4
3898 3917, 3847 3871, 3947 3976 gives 0.87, 25.9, 21.5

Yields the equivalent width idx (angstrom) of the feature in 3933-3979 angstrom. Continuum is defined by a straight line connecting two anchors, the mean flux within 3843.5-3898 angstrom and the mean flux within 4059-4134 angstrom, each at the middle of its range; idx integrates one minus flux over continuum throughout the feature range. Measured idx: 3.0 angstrom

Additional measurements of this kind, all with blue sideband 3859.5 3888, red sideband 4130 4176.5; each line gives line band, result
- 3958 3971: 1.6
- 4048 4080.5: -2.4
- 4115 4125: 0.3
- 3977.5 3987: 0.4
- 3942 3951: -0.3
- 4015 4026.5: -1.1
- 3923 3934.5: 0.8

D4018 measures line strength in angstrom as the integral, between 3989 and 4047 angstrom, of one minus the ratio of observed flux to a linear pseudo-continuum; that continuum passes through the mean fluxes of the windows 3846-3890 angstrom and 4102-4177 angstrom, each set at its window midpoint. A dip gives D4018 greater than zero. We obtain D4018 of -2.3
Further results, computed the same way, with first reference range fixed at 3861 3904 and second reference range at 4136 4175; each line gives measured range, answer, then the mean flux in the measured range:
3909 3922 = -1.12 angstrom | 24.5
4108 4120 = 0.23 angstrom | 22.7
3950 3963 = 0.65 angstrom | 21.6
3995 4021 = -3.55 angstrom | 25.9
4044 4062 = -1.03 angstrom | 24.3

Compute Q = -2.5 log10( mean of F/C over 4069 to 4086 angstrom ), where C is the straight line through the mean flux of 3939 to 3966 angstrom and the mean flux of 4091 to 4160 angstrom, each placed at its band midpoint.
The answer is -0.070 mag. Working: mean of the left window 22.1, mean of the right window 22.5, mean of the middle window 23.9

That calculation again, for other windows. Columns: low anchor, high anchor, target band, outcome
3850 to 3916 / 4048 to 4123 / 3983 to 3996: 0.042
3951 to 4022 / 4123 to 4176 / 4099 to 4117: -0.027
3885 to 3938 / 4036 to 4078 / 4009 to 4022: -0.068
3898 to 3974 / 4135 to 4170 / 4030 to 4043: -0.077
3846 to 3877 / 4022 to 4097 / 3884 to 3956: 0.089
